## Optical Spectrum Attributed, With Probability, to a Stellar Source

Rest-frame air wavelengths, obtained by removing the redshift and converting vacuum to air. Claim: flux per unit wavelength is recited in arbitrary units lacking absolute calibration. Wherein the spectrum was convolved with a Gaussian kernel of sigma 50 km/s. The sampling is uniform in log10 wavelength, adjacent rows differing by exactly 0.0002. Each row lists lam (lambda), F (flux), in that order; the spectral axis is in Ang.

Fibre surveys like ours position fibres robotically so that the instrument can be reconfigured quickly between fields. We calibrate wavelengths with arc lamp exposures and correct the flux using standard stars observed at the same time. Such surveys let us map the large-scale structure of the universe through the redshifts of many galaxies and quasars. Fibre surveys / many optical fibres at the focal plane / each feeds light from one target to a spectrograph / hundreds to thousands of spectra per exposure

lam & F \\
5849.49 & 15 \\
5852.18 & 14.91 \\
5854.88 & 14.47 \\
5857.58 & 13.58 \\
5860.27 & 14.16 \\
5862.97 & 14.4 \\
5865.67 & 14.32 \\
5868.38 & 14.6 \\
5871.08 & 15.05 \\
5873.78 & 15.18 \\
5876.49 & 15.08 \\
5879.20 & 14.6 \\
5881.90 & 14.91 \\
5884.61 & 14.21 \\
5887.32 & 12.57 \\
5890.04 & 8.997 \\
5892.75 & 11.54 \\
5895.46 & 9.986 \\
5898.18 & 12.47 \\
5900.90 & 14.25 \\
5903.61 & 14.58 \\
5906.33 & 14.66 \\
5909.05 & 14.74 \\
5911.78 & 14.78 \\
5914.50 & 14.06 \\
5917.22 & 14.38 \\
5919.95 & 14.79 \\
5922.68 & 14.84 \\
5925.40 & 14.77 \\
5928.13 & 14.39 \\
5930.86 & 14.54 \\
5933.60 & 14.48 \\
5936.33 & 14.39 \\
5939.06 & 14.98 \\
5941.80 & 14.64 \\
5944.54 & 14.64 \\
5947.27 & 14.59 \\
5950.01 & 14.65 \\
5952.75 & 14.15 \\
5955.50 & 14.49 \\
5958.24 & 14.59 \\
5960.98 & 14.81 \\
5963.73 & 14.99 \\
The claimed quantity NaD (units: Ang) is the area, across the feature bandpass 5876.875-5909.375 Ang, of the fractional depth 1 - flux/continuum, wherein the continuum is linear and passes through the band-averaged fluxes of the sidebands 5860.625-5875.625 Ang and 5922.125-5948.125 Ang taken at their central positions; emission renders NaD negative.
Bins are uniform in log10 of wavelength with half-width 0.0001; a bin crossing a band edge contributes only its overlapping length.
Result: 3.4 Ang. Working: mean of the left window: 14.7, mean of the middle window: 13.1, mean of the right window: 14.6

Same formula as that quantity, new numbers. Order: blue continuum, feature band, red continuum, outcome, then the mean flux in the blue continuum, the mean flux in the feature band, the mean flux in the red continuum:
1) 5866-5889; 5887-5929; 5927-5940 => 2.88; 14.4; 13.5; 14.5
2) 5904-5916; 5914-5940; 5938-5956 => 0.00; 14.6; 14.6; 14.6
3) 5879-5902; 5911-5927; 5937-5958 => -1.25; 12.5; 14.6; 14.6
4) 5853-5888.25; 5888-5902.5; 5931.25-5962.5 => 2.93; 14.4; 11.6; 14.6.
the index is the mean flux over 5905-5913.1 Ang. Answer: 14.7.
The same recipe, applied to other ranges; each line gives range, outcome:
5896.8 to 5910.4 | 14.1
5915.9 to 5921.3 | 14.6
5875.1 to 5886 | 14.7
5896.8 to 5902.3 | 13.4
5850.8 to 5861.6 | 14.3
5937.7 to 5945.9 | 14.7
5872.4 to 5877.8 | 15.1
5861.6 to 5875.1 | 14.7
